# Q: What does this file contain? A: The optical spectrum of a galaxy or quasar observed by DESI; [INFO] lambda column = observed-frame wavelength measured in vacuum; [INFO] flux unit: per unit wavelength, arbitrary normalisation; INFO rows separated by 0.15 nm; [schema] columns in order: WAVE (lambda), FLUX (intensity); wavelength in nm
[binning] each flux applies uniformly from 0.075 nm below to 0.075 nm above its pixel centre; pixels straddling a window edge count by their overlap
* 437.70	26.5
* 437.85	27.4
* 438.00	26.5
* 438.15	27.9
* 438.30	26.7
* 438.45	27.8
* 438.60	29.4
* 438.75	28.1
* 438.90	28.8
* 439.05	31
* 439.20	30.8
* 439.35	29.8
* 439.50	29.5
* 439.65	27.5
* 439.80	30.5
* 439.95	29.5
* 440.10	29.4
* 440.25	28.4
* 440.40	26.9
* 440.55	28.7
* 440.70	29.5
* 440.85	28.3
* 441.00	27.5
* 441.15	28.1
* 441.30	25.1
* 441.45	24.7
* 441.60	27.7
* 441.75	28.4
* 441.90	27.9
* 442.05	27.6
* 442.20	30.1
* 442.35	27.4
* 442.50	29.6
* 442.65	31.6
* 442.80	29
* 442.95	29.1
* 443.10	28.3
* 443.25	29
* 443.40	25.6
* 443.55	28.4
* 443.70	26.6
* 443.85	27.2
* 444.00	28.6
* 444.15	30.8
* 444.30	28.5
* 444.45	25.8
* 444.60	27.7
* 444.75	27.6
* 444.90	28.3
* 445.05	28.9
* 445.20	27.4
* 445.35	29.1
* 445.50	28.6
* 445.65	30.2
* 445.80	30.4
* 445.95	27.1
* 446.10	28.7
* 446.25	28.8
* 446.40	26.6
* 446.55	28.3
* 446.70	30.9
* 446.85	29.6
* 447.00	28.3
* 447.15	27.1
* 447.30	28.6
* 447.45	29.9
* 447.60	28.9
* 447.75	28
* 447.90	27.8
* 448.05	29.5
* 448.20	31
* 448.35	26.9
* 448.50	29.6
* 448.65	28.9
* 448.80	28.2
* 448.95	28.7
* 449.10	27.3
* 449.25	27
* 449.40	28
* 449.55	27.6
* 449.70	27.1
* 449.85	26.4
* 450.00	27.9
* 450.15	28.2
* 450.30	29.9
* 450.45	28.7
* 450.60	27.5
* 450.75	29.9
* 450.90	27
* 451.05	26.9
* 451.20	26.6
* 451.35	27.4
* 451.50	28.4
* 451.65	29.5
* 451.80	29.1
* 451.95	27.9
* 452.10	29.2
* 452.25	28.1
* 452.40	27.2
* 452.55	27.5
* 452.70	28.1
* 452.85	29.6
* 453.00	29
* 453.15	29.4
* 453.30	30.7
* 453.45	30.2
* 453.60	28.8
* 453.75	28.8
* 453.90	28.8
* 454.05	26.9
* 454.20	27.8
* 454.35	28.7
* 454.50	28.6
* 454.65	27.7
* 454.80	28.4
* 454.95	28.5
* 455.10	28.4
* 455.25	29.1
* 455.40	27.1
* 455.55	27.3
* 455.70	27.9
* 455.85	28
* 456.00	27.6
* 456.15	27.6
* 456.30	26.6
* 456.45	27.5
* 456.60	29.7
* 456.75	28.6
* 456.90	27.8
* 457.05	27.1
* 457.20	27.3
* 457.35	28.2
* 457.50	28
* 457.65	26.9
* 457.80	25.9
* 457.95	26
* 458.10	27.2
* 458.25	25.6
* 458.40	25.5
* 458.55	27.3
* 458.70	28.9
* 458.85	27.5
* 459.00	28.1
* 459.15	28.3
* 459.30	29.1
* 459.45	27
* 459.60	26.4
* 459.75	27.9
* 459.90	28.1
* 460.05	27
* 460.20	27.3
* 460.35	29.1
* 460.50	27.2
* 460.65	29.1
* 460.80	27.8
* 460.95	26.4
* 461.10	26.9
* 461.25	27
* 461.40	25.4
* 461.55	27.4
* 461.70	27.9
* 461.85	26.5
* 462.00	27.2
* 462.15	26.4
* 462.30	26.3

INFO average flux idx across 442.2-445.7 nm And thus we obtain 28.4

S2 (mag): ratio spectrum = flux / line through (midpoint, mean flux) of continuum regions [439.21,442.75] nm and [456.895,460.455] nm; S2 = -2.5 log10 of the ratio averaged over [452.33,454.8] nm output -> -0.035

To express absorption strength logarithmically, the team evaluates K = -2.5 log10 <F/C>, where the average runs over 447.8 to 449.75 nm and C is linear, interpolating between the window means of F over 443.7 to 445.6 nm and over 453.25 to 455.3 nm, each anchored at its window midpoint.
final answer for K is 0.003 mag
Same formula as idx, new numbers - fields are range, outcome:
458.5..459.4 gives 28.2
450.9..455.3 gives 28.4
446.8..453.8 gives 28.4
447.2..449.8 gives 28.4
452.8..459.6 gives 28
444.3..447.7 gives 28.5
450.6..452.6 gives 28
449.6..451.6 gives 27.9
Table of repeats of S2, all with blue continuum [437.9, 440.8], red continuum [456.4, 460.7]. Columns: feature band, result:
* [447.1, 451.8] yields 0.00 mag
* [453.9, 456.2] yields -0.01 mag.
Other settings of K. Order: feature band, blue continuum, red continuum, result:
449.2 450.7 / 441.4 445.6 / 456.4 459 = 0.00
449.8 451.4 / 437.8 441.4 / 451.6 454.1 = 0.03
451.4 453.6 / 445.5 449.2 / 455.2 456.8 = -0.02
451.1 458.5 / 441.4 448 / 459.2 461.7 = -0.01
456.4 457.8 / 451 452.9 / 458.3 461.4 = 0.00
